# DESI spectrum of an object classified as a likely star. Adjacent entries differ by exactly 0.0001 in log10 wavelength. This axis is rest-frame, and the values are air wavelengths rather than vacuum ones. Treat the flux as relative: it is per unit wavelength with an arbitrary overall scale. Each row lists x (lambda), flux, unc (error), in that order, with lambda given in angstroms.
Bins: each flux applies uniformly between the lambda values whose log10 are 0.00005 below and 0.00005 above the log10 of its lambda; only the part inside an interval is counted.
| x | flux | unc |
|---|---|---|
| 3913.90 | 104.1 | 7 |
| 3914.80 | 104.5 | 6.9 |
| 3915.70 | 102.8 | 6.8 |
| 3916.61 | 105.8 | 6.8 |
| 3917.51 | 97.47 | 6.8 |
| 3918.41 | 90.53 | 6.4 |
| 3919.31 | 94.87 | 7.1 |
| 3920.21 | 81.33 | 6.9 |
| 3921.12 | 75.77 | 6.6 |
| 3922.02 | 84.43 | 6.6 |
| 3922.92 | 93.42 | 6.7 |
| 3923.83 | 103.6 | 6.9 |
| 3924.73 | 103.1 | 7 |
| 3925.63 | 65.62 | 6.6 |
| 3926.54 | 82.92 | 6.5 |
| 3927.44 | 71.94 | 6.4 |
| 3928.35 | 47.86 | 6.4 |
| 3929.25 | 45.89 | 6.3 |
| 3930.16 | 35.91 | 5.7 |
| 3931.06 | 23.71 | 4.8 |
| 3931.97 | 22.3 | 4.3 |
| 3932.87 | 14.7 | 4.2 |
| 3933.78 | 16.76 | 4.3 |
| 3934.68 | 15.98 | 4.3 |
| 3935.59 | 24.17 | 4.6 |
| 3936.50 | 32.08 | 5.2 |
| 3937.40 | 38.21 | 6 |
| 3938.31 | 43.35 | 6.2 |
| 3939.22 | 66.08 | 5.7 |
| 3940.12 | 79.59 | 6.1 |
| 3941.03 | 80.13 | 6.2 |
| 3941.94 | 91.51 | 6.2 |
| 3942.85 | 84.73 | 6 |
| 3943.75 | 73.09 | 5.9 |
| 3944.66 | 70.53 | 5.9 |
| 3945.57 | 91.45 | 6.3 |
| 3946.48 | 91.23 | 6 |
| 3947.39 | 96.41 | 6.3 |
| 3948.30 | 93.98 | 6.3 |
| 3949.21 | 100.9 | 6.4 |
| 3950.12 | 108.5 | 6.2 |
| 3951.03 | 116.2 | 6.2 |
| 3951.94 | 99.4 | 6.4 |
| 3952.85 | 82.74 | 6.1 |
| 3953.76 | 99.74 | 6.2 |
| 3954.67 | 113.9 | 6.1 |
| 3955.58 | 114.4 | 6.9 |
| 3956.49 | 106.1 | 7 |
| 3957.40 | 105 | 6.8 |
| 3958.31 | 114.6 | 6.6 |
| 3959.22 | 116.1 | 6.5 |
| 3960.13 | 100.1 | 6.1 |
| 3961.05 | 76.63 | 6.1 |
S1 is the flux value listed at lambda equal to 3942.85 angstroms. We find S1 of 84.73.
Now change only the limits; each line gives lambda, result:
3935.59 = 24.17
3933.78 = 16.76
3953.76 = 99.74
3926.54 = 82.92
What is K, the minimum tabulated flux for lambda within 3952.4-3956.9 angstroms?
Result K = 82.74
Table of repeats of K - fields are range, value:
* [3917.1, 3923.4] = 75.77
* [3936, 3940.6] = 32.08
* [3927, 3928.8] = 47.86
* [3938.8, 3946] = 66.08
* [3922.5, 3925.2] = 93.42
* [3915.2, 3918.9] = 90.53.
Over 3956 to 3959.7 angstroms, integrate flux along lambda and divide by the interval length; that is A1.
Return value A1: 111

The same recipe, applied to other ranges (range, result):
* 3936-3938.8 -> 38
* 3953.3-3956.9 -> 109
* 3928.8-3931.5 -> 35.3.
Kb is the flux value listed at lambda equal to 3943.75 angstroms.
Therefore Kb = 73.09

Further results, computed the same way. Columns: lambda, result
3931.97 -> 22.3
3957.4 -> 105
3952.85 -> 82.74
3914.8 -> 104.5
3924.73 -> 103.1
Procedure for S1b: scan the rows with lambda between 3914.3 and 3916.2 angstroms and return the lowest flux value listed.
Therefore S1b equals 102.8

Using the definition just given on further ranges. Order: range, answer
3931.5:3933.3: 14.7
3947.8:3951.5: 93.98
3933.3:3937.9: 15.98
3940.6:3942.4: 80.13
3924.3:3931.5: 23.71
